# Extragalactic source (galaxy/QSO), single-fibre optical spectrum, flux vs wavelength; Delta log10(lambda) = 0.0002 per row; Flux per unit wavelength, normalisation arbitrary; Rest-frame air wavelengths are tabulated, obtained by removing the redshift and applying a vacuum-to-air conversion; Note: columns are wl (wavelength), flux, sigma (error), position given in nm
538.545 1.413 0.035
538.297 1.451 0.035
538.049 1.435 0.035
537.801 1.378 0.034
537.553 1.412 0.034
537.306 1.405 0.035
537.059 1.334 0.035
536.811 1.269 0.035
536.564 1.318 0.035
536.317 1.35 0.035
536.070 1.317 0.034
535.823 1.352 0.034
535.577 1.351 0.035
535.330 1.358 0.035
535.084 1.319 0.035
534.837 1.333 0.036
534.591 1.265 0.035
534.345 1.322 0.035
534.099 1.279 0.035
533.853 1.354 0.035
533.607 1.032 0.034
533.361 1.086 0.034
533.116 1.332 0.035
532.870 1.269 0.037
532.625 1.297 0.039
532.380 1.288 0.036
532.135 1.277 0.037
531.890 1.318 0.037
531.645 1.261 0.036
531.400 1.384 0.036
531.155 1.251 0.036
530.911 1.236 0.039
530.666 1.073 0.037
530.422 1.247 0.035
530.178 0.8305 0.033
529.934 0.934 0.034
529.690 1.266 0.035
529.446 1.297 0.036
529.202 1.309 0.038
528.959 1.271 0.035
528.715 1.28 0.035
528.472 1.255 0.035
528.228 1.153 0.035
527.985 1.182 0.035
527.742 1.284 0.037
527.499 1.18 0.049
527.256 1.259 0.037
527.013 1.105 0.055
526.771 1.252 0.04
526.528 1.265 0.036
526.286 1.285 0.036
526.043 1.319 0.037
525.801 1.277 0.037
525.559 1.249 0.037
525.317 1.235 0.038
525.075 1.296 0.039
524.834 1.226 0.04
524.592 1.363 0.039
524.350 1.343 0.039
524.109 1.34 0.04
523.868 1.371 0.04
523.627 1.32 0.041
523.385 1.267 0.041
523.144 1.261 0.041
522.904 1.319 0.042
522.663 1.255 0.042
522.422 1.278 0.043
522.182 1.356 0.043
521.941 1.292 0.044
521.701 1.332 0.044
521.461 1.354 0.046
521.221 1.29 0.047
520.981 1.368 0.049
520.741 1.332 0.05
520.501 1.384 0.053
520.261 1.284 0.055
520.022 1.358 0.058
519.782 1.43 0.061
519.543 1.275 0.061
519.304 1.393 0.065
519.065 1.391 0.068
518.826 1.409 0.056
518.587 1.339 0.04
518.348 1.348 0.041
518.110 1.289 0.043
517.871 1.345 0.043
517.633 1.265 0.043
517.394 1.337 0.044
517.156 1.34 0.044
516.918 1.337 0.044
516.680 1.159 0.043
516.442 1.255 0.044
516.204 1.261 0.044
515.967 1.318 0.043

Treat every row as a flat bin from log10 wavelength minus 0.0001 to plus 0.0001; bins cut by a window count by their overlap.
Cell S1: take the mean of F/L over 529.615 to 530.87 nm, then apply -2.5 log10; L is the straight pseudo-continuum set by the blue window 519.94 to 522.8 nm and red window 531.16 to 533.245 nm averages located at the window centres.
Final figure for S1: 0.21 mag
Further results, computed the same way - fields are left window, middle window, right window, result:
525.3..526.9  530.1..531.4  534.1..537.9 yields 0.123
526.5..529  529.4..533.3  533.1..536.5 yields 0.033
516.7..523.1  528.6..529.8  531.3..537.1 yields 0.018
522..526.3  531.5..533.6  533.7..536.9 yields 0.051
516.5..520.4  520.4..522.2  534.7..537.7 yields -0.004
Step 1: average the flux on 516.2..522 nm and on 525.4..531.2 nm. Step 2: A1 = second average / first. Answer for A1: 0.91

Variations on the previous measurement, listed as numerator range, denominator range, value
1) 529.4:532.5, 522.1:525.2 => 0.92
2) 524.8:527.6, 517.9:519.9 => 0.92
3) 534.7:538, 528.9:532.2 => 1.11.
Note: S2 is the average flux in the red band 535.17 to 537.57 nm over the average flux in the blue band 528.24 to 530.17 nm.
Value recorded 1.12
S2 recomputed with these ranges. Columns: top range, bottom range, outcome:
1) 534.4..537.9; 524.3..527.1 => 1.06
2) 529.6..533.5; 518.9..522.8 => 0.90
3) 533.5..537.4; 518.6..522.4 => 0.97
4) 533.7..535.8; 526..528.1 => 1.07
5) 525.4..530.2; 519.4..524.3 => 0.92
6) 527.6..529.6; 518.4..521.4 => 0.93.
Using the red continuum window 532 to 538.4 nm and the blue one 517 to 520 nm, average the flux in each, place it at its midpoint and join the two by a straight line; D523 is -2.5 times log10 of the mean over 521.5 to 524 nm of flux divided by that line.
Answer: 0.03 mag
